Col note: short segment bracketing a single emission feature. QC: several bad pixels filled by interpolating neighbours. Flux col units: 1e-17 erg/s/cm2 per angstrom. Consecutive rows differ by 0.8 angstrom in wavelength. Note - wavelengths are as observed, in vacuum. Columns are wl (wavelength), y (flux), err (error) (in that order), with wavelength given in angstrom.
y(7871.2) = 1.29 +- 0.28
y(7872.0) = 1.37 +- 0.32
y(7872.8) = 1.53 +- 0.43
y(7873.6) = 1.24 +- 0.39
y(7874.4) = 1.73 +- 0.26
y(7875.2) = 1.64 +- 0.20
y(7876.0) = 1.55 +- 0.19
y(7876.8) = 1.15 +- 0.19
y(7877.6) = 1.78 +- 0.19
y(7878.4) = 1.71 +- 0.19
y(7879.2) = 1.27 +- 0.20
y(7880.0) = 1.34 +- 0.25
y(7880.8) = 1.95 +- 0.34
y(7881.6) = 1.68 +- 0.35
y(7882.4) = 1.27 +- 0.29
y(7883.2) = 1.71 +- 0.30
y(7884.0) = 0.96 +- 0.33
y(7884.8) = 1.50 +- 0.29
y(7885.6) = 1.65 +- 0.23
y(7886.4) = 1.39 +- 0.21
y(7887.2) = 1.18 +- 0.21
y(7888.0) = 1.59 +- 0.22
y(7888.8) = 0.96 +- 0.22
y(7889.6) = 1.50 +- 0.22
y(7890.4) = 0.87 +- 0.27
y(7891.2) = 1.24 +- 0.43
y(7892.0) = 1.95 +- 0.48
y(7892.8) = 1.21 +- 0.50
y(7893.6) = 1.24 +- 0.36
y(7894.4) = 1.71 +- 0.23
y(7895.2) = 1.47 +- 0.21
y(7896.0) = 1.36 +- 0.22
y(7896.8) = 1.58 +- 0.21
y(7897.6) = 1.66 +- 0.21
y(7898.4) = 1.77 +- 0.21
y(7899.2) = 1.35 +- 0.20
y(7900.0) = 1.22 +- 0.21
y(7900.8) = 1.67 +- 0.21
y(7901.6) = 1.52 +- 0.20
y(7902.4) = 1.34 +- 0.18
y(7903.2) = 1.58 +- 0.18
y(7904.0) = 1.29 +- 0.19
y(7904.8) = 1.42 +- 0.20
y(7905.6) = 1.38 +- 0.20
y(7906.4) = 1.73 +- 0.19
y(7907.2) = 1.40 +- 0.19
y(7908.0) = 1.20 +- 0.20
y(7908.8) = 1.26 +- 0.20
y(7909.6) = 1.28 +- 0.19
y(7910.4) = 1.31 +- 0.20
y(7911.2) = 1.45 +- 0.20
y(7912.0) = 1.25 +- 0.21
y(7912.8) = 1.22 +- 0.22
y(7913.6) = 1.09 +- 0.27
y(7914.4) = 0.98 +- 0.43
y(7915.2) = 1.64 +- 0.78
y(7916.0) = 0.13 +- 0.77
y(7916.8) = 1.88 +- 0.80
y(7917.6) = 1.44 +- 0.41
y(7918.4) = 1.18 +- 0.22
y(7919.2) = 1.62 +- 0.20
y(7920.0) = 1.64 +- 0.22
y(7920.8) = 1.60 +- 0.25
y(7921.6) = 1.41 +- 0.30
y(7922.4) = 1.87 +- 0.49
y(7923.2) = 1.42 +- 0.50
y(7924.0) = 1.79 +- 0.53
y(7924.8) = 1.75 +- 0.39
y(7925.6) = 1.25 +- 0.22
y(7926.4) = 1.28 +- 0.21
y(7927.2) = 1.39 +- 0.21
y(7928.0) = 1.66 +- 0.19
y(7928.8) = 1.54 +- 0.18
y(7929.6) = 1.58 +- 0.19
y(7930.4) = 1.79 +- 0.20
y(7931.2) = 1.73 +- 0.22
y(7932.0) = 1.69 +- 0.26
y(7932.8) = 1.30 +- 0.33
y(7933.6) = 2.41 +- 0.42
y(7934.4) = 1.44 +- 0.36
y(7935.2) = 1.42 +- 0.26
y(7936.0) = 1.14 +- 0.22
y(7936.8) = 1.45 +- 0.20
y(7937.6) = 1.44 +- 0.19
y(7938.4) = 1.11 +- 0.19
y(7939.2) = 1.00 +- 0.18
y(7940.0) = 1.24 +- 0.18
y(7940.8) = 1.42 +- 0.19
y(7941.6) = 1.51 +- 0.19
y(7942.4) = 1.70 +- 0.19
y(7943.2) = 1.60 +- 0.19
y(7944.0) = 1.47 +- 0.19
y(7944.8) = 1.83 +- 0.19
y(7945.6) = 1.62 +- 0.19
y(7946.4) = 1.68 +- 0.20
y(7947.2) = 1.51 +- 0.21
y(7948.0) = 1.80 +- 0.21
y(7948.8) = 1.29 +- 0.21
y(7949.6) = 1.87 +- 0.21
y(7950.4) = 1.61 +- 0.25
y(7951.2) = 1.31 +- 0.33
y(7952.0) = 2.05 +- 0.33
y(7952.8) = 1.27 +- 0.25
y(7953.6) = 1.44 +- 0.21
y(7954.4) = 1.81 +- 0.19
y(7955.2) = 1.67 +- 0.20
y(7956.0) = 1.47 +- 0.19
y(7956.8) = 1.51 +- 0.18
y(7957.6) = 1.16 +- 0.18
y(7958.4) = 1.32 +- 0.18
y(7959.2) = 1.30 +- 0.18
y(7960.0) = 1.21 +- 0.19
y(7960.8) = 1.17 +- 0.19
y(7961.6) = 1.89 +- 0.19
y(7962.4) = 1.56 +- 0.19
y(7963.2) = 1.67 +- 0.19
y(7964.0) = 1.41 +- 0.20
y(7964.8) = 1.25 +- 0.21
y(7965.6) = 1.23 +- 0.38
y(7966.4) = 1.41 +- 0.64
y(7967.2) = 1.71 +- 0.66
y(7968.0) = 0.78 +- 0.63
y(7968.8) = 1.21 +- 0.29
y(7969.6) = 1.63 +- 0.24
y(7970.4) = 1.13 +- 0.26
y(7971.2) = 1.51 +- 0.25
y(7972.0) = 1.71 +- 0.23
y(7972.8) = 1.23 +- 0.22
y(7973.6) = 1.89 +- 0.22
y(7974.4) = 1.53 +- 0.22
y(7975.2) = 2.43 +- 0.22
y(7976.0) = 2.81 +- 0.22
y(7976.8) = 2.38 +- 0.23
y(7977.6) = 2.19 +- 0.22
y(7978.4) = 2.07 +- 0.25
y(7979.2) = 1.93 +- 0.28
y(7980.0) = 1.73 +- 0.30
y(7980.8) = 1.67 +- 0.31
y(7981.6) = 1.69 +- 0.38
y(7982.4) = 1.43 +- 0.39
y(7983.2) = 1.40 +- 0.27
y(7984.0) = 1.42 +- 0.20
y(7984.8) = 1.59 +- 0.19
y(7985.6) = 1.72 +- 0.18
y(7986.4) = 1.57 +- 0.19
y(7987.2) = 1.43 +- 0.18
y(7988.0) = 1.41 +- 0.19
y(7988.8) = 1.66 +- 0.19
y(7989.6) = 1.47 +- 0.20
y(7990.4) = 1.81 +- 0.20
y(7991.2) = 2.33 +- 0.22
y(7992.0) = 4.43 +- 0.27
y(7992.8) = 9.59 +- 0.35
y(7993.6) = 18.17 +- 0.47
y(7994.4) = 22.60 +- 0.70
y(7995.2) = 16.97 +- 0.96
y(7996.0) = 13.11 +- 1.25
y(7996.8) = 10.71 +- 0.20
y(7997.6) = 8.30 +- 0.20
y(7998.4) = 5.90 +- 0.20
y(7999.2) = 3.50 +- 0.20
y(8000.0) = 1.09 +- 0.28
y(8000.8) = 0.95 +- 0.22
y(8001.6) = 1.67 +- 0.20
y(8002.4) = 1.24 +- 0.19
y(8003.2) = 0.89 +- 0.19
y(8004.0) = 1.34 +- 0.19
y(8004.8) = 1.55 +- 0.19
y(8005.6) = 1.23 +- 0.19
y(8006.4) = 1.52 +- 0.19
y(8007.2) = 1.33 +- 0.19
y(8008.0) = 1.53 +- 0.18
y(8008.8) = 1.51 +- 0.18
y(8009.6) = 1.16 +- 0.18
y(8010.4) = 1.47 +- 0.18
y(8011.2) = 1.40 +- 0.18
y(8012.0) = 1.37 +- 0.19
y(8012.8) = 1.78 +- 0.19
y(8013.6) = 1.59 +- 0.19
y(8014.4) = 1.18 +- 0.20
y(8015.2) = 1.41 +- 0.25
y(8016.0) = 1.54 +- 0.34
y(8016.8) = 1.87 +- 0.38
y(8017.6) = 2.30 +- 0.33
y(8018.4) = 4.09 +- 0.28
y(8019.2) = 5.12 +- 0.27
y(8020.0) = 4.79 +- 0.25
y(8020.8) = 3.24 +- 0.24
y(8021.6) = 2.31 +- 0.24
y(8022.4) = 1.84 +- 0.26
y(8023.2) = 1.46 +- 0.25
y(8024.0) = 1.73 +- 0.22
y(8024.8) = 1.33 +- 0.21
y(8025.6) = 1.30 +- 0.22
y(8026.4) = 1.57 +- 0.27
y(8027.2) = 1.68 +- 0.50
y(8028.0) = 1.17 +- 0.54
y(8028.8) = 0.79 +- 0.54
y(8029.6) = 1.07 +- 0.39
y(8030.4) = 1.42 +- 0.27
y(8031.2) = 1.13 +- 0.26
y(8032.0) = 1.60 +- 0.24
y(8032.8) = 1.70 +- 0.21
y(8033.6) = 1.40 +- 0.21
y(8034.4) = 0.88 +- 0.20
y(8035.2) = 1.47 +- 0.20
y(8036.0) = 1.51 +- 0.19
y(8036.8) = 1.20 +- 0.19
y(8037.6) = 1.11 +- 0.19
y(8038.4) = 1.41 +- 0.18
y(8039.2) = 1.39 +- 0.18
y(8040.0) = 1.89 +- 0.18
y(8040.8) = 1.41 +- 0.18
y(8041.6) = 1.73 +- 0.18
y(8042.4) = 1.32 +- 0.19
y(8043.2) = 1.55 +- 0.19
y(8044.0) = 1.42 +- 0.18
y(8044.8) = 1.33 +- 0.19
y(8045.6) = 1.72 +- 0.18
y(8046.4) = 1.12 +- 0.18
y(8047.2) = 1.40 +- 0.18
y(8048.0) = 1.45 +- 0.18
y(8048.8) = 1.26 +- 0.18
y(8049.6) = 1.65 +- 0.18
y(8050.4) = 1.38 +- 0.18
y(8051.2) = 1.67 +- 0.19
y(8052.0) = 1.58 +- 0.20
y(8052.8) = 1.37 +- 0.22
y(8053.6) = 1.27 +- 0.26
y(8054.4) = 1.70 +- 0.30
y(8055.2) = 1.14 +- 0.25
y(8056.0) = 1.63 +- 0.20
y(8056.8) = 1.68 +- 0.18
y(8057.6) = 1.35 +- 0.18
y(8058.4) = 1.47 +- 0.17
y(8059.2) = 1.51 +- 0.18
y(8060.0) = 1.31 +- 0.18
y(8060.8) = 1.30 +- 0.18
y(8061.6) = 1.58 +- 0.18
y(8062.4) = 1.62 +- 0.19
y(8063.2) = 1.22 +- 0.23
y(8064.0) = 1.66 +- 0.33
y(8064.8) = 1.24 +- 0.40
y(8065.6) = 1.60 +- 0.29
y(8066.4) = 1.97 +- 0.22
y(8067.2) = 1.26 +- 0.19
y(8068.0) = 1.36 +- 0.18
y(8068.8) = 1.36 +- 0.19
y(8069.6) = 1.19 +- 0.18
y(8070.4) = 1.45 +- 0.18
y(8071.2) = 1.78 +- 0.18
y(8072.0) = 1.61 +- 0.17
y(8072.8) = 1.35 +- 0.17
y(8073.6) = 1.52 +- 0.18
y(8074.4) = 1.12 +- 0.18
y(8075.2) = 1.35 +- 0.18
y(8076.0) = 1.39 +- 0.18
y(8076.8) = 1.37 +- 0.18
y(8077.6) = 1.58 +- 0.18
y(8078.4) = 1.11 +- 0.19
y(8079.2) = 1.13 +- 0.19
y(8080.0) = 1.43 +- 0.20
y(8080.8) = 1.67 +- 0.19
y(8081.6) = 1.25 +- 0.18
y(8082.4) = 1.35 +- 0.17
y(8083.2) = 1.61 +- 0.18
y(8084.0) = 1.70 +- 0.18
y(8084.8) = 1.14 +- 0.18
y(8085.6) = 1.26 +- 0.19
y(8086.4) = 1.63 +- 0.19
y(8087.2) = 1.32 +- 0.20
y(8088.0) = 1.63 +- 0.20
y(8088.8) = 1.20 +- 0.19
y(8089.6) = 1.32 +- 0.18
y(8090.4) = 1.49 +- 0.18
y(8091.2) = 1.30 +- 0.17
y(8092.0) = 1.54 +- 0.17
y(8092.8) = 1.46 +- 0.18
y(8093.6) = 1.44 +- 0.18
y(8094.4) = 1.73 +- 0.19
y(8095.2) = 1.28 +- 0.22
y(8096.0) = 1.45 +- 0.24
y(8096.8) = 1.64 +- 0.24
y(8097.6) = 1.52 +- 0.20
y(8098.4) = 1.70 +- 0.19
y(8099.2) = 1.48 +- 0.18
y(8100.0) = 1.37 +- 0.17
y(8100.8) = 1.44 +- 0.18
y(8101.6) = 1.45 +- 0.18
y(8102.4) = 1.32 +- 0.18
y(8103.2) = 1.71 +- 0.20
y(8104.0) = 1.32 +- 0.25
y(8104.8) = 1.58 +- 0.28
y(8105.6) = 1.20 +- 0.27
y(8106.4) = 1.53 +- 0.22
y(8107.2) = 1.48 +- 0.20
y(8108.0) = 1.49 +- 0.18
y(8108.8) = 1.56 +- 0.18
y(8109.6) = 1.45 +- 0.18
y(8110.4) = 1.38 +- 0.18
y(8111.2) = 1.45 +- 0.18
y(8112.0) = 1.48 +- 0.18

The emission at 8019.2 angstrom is [N II]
